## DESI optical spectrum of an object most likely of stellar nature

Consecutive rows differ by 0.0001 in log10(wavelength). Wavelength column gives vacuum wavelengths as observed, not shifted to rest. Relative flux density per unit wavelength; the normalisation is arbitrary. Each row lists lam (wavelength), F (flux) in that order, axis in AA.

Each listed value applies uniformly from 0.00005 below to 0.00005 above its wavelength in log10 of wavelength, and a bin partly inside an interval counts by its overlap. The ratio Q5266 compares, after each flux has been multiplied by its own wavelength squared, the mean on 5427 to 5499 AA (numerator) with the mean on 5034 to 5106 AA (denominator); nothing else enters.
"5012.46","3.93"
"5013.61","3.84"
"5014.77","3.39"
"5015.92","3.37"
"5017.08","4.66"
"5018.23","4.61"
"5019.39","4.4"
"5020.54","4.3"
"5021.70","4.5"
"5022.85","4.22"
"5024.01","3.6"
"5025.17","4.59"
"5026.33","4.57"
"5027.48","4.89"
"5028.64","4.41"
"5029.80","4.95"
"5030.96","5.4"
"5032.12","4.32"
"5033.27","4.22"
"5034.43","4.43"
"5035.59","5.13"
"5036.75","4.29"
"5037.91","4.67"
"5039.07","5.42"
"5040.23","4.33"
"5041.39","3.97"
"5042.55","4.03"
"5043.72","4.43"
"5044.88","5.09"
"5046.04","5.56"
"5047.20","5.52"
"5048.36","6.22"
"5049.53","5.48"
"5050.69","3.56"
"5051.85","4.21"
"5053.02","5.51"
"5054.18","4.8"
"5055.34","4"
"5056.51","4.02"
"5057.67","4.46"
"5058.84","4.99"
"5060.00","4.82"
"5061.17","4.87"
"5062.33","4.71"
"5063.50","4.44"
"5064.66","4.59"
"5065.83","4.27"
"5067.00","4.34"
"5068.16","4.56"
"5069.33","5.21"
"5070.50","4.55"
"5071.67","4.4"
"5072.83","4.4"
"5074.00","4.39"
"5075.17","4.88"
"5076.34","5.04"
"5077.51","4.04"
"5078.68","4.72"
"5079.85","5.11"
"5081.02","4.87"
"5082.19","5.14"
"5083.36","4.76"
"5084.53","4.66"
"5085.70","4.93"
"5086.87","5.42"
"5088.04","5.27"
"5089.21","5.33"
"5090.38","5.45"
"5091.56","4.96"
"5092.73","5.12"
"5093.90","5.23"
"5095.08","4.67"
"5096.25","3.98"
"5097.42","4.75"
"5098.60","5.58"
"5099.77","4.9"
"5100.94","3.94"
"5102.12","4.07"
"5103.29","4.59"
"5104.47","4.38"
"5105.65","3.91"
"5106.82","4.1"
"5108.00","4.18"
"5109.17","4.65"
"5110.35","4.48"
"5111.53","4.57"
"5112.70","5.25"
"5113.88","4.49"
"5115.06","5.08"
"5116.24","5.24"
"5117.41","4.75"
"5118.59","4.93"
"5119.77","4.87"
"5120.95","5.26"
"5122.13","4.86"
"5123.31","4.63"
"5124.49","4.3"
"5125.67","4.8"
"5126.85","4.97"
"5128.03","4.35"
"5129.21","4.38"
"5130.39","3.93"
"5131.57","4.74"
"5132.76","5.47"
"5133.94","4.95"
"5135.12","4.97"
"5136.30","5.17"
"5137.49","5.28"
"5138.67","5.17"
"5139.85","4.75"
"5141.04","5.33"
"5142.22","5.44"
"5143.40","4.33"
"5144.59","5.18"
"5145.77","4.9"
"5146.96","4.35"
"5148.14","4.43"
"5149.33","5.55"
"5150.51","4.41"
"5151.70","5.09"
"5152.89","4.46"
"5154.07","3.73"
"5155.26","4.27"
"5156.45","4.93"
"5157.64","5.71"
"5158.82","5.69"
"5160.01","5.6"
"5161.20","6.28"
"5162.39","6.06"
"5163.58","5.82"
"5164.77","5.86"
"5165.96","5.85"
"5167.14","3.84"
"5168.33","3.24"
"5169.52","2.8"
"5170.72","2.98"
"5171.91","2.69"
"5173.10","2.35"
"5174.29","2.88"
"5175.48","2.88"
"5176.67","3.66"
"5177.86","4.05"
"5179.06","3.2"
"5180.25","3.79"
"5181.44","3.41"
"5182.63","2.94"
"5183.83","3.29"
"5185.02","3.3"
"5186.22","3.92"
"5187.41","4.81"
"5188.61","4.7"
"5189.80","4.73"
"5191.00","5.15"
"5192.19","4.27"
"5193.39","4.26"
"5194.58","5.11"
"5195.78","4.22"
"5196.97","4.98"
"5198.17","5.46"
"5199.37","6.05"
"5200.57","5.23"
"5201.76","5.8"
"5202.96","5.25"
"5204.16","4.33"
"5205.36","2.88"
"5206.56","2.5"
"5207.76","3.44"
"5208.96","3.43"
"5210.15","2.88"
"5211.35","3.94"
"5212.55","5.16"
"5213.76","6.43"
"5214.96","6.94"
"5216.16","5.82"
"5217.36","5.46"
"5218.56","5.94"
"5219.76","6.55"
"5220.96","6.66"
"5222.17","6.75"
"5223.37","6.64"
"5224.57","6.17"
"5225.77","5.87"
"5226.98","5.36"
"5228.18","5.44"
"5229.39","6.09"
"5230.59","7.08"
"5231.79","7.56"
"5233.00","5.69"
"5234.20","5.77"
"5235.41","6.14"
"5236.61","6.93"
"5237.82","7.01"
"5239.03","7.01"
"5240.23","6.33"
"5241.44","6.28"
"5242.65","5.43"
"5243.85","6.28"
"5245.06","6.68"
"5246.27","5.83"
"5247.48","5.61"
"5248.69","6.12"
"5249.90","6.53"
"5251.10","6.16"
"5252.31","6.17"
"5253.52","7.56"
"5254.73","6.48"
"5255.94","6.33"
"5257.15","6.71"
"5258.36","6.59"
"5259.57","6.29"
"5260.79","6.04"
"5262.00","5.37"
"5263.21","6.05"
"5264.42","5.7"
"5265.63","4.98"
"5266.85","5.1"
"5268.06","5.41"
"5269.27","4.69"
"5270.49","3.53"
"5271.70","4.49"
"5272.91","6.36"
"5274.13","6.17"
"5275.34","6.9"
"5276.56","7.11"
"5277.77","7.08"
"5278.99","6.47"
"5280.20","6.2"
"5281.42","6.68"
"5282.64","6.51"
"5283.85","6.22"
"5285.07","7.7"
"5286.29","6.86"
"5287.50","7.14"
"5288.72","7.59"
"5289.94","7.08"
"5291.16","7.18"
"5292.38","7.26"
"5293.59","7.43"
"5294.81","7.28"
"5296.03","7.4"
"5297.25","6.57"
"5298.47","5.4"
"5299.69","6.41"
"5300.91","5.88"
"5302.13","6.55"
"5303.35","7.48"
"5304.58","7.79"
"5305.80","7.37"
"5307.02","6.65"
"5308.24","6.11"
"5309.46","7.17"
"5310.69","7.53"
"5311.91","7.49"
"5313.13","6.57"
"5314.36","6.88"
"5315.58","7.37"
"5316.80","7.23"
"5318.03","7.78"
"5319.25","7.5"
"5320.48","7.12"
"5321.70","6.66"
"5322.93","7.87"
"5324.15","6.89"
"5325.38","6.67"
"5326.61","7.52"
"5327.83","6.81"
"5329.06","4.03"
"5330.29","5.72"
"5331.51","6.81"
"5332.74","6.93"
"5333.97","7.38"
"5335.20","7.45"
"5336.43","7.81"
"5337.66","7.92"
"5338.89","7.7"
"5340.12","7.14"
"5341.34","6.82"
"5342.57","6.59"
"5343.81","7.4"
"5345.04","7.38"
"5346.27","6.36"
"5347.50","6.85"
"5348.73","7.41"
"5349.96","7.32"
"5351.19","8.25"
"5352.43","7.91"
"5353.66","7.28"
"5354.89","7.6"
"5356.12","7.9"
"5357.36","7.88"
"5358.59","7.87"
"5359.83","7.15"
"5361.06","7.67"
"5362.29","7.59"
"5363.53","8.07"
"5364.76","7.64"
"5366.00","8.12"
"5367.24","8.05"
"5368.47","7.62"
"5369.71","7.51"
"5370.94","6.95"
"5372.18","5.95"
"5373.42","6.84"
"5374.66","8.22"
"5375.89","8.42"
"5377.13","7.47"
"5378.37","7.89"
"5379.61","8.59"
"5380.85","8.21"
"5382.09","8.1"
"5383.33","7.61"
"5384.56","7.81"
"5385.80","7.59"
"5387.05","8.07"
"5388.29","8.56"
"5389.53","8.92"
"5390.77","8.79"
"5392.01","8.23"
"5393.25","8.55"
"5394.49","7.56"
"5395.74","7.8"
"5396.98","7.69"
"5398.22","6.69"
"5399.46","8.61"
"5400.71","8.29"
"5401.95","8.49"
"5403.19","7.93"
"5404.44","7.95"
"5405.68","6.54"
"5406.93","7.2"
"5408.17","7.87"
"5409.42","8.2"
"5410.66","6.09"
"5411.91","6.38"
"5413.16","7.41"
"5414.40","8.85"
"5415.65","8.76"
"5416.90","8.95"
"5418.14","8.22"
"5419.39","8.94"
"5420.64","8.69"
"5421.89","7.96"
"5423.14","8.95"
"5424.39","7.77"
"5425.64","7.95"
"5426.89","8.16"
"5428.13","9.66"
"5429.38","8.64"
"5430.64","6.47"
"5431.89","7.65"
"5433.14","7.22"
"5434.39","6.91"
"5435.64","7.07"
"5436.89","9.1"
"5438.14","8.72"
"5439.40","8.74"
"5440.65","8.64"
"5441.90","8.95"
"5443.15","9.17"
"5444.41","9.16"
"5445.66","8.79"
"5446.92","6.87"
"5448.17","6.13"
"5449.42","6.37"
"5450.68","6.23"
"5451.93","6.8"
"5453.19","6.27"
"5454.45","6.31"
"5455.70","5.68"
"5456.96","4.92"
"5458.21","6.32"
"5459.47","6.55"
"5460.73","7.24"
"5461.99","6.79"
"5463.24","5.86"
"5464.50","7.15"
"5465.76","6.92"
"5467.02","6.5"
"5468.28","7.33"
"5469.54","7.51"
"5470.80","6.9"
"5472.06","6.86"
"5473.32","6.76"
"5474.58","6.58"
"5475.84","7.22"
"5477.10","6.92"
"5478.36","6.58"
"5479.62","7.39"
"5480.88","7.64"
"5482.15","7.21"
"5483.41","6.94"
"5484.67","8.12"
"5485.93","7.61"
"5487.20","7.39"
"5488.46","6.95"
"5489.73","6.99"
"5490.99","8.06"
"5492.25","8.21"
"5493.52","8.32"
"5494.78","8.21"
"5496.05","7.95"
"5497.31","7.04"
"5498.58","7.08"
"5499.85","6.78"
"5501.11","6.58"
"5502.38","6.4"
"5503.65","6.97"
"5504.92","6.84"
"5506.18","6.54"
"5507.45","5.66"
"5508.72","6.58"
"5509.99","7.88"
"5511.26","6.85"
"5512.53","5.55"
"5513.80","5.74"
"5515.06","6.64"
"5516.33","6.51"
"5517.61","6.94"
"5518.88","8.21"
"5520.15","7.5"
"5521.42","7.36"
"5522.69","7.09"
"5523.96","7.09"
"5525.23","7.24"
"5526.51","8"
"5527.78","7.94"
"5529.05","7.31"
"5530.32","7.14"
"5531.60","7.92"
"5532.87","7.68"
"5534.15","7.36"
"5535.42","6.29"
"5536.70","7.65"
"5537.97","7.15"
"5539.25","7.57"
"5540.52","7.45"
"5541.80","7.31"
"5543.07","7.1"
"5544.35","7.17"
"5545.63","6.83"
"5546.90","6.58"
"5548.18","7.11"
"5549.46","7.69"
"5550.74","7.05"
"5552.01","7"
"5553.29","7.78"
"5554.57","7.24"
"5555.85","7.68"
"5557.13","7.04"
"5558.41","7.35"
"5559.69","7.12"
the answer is 1.8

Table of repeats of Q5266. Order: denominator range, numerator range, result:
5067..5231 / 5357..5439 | 1.83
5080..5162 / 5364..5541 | 1.75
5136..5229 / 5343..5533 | 1.75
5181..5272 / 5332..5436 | 1.51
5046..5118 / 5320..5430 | 1.81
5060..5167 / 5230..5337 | 1.45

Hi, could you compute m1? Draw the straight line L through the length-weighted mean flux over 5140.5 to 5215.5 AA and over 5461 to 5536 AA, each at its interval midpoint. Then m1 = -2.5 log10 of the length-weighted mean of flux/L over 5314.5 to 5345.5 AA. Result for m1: -0.23 mag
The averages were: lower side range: 4.45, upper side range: 7.11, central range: 7.06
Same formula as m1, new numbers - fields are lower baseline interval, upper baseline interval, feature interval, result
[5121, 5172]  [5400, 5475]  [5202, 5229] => 0.06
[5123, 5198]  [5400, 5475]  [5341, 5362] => -0.13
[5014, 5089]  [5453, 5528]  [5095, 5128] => 0.07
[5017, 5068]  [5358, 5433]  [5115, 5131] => 0.14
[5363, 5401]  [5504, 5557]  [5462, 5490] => 0.05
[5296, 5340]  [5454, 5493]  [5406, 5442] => -0.16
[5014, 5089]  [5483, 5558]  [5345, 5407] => -0.21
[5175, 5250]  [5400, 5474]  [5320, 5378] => -0.10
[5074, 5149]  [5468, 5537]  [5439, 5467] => -0.03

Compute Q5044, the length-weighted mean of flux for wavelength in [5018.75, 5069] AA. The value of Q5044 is 4.63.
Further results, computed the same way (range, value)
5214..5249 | 6.26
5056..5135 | 4.72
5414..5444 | 8.34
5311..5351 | 7.06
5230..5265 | 6.34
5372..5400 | 7.95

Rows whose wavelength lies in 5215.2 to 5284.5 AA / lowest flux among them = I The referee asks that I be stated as 3.53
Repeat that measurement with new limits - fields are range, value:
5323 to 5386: 4.03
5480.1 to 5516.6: 5.55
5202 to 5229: 2.5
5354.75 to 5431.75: 5.95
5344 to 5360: 6.36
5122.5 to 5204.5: 2.35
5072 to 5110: 3.91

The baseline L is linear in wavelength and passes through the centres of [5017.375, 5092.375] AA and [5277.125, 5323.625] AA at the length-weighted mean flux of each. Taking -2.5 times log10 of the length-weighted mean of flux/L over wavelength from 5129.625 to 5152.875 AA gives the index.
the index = 0.13 mag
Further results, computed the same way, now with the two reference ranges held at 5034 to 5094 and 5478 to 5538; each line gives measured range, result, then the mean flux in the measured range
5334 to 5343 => -0.18 mag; 7.37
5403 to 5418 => -0.16 mag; 7.69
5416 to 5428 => -0.25 mag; 8.46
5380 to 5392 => -0.25 mag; 8.2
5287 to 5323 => -0.16 mag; 7.04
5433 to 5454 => -0.13 mag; 7.71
